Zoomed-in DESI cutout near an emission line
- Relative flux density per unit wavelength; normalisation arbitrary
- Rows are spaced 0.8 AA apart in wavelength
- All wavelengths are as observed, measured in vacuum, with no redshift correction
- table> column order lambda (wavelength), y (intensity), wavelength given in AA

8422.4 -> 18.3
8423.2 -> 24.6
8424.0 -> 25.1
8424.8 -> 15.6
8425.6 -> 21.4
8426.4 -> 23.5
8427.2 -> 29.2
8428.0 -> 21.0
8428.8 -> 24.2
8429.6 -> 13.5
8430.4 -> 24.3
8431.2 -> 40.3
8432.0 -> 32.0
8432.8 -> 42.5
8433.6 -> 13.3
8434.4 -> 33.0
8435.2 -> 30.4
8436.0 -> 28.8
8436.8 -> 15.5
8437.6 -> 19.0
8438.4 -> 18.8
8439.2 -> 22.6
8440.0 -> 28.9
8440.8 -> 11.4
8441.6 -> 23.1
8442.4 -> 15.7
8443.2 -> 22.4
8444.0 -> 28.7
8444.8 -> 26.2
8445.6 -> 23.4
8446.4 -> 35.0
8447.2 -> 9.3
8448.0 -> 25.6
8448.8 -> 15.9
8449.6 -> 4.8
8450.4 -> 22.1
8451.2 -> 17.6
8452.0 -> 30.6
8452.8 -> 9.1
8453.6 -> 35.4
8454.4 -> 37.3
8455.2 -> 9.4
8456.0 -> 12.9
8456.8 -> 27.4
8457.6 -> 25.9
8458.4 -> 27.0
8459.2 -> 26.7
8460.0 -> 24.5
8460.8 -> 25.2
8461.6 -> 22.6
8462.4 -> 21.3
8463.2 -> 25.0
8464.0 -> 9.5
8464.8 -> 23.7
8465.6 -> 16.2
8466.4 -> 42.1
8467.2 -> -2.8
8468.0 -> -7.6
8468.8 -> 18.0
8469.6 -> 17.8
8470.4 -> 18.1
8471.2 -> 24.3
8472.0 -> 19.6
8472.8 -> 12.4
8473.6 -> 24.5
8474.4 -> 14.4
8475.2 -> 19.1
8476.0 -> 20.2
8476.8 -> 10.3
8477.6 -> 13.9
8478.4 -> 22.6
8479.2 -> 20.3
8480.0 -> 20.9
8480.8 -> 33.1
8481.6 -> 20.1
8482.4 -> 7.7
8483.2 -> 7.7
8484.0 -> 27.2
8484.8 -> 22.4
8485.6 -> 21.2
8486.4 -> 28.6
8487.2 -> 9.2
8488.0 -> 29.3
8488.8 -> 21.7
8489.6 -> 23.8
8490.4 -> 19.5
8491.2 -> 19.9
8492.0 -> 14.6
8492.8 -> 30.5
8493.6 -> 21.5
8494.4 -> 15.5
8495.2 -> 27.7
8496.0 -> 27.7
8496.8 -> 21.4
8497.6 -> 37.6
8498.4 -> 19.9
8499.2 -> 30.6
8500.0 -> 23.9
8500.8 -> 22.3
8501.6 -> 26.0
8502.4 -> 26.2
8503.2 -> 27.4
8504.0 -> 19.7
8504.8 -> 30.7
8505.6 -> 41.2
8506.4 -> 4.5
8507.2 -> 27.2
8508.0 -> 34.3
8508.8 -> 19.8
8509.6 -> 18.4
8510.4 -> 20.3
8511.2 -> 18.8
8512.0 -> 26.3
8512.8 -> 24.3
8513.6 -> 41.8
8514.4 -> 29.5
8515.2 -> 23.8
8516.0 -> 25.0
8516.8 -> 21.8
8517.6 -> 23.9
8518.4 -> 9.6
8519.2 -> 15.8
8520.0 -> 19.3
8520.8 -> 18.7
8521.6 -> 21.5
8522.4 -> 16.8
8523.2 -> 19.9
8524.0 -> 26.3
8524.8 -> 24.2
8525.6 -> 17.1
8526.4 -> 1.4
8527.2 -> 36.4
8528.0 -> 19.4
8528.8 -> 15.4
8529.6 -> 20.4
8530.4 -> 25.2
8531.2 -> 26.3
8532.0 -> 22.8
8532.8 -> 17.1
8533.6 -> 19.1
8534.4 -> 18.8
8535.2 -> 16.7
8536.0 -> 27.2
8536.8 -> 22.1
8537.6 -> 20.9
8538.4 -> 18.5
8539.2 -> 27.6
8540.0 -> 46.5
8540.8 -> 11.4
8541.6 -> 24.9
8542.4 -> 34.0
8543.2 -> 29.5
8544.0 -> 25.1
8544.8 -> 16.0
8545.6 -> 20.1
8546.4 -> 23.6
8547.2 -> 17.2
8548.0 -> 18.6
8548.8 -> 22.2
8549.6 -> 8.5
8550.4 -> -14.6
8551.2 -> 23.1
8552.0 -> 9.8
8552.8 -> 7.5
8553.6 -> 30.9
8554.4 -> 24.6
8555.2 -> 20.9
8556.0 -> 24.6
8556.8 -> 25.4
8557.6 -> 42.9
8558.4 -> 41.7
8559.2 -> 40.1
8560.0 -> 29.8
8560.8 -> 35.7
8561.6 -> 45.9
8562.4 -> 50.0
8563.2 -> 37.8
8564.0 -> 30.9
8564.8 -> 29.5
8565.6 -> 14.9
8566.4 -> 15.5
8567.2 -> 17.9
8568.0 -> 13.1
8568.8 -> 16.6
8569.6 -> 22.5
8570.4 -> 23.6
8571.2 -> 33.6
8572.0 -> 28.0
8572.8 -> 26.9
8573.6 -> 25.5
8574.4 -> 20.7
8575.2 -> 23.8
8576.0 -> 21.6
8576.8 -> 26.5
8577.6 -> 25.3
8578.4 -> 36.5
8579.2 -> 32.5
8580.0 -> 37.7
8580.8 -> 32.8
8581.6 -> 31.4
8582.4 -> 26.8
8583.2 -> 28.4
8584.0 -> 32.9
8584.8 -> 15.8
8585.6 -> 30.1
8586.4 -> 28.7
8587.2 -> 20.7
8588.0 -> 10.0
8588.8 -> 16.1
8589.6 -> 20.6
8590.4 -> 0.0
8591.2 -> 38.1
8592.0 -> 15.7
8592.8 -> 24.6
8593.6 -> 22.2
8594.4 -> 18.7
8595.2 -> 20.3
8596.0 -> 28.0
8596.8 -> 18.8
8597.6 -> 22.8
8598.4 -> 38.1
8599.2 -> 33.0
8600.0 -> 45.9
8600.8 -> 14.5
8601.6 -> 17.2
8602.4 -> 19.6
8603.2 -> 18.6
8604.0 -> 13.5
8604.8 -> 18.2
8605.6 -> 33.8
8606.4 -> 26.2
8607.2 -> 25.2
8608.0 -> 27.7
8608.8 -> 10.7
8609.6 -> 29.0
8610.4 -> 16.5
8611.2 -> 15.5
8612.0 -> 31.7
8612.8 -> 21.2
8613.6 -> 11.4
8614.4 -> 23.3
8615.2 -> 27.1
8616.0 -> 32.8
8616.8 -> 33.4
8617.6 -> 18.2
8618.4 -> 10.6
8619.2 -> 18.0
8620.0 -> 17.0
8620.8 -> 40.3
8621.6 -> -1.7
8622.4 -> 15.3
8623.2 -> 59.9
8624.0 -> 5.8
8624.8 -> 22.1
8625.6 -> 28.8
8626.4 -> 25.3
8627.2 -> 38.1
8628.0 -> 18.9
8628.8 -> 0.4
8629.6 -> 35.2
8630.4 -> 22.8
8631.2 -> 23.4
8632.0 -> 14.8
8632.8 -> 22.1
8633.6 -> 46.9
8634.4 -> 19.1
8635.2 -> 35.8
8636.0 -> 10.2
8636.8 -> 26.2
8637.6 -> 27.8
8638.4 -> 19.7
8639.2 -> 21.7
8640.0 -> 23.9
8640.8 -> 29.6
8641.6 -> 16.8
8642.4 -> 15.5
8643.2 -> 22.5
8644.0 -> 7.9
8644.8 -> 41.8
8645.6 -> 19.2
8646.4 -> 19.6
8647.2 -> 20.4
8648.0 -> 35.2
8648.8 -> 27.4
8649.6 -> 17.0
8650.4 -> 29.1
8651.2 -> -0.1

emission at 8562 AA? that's [S II]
